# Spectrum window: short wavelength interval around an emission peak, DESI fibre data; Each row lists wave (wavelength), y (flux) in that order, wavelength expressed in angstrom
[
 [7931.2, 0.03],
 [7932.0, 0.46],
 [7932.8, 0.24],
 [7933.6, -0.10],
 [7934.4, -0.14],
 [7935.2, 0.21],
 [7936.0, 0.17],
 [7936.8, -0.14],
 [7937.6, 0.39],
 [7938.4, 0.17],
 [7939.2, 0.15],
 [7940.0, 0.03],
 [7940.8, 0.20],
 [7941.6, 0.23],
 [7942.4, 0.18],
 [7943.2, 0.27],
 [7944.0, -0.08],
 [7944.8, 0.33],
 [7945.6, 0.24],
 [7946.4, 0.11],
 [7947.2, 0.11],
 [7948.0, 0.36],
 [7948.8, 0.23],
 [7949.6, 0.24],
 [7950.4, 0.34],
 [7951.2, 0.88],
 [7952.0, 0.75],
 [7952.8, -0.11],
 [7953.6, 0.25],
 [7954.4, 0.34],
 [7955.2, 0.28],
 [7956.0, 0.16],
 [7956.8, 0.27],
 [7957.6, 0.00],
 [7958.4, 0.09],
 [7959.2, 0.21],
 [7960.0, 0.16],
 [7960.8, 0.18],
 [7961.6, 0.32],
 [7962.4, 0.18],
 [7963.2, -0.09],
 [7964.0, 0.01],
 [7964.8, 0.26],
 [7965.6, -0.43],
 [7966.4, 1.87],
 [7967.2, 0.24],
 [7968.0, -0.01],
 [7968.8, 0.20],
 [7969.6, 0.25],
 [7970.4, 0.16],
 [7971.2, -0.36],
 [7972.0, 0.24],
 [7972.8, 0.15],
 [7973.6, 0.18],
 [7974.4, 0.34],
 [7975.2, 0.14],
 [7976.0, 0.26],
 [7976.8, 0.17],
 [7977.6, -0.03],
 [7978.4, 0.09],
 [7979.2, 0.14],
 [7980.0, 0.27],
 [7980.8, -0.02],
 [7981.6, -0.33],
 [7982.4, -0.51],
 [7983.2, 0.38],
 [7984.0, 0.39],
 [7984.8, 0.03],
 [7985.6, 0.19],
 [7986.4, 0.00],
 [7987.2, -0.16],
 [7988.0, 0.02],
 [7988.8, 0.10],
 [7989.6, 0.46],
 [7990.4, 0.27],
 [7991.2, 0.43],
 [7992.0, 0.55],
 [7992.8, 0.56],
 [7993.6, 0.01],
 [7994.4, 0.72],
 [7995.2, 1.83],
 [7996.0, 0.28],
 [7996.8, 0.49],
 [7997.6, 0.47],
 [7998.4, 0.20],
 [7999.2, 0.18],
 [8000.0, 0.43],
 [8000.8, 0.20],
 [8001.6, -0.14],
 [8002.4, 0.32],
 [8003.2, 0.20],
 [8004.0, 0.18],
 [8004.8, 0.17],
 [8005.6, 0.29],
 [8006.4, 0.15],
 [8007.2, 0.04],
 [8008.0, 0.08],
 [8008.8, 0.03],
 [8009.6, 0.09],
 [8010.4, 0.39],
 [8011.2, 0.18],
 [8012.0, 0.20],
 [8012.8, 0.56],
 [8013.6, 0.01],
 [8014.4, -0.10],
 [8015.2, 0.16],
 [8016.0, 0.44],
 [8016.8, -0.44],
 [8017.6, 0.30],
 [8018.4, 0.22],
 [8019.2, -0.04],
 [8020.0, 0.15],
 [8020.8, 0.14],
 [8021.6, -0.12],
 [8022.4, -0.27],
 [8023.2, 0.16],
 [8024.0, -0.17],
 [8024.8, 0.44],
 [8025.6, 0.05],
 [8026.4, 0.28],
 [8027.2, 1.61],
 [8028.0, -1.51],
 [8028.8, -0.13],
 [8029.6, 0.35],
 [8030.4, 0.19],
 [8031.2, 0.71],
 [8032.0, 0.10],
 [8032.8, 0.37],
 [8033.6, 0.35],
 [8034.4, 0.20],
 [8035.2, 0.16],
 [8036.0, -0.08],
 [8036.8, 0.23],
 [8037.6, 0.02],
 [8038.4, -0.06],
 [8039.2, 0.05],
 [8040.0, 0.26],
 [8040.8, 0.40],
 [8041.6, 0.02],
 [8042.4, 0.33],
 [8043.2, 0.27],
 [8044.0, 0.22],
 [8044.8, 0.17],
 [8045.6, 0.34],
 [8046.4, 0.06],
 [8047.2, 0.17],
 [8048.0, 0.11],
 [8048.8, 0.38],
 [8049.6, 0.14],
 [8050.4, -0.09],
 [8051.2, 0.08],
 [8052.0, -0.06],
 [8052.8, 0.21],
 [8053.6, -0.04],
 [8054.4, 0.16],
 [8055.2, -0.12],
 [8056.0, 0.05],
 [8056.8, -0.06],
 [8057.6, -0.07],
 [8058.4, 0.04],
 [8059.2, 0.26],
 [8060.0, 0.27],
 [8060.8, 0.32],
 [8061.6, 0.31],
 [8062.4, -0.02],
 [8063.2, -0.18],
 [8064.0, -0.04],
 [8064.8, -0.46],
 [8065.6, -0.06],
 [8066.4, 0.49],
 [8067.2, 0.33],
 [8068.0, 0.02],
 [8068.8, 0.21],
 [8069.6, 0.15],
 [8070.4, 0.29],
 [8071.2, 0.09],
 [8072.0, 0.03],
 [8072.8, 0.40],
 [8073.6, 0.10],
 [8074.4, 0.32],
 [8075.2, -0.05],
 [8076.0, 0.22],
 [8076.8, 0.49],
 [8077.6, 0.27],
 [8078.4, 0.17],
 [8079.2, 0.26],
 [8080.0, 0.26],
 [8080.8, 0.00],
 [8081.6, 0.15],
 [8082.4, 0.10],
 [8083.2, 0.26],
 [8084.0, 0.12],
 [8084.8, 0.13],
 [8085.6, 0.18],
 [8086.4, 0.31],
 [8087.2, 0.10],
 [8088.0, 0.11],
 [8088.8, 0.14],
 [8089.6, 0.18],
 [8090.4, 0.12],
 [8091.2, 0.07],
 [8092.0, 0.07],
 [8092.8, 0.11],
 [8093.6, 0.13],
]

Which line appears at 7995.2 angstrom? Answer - Hgamma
